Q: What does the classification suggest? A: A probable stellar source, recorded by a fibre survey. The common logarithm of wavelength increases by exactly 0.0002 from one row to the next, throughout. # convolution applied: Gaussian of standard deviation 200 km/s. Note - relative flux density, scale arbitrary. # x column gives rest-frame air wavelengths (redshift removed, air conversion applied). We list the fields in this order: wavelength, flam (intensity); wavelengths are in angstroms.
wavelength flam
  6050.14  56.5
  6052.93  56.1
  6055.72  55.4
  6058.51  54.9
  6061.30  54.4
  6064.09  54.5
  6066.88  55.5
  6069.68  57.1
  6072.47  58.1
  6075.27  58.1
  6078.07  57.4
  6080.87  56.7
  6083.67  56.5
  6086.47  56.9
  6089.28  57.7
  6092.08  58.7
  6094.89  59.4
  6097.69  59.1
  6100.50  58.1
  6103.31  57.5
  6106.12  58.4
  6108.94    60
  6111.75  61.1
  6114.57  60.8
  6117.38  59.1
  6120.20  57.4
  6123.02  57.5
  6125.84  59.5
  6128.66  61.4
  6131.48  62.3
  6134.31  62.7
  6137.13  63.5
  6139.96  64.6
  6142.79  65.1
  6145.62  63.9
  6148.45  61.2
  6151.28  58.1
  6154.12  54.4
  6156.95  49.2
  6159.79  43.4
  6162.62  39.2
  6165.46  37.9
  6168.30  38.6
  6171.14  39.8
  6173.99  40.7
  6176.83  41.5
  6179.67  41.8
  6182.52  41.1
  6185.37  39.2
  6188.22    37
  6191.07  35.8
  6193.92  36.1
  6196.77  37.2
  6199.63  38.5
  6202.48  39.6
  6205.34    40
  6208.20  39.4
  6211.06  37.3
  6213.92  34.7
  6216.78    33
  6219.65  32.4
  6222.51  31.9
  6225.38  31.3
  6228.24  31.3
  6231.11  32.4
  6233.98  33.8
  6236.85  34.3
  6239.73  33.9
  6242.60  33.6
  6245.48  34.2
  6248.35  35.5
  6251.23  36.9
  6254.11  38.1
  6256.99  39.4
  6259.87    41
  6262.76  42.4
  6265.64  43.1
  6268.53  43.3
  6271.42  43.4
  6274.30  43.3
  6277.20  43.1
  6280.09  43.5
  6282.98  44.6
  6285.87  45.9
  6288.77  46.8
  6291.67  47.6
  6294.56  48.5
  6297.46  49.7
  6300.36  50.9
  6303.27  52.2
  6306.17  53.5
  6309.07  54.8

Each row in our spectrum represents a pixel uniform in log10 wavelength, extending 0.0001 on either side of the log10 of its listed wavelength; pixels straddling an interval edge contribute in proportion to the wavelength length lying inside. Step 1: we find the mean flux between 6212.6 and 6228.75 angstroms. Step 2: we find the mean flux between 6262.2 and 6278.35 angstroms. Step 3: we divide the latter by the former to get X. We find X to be 1.33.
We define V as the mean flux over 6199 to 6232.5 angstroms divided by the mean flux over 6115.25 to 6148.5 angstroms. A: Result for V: 0.57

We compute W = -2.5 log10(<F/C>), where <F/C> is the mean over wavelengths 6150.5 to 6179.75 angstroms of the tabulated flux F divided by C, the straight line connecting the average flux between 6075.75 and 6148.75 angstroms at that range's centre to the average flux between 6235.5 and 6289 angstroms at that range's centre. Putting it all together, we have 0.21 mag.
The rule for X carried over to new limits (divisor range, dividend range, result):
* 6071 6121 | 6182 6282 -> 0.64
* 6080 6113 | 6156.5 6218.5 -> 0.67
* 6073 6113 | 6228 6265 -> 0.62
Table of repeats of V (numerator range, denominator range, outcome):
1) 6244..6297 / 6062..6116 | 0.73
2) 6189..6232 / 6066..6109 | 0.61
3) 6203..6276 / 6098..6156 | 0.61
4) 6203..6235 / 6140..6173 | 0.68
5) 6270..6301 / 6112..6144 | 0.75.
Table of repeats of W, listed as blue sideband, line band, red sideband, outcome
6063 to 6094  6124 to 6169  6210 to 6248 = -0.191 mag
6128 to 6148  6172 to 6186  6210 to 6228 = 0.175 mag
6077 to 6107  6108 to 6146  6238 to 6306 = -0.120 mag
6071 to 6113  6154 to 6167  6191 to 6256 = 0.061 mag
